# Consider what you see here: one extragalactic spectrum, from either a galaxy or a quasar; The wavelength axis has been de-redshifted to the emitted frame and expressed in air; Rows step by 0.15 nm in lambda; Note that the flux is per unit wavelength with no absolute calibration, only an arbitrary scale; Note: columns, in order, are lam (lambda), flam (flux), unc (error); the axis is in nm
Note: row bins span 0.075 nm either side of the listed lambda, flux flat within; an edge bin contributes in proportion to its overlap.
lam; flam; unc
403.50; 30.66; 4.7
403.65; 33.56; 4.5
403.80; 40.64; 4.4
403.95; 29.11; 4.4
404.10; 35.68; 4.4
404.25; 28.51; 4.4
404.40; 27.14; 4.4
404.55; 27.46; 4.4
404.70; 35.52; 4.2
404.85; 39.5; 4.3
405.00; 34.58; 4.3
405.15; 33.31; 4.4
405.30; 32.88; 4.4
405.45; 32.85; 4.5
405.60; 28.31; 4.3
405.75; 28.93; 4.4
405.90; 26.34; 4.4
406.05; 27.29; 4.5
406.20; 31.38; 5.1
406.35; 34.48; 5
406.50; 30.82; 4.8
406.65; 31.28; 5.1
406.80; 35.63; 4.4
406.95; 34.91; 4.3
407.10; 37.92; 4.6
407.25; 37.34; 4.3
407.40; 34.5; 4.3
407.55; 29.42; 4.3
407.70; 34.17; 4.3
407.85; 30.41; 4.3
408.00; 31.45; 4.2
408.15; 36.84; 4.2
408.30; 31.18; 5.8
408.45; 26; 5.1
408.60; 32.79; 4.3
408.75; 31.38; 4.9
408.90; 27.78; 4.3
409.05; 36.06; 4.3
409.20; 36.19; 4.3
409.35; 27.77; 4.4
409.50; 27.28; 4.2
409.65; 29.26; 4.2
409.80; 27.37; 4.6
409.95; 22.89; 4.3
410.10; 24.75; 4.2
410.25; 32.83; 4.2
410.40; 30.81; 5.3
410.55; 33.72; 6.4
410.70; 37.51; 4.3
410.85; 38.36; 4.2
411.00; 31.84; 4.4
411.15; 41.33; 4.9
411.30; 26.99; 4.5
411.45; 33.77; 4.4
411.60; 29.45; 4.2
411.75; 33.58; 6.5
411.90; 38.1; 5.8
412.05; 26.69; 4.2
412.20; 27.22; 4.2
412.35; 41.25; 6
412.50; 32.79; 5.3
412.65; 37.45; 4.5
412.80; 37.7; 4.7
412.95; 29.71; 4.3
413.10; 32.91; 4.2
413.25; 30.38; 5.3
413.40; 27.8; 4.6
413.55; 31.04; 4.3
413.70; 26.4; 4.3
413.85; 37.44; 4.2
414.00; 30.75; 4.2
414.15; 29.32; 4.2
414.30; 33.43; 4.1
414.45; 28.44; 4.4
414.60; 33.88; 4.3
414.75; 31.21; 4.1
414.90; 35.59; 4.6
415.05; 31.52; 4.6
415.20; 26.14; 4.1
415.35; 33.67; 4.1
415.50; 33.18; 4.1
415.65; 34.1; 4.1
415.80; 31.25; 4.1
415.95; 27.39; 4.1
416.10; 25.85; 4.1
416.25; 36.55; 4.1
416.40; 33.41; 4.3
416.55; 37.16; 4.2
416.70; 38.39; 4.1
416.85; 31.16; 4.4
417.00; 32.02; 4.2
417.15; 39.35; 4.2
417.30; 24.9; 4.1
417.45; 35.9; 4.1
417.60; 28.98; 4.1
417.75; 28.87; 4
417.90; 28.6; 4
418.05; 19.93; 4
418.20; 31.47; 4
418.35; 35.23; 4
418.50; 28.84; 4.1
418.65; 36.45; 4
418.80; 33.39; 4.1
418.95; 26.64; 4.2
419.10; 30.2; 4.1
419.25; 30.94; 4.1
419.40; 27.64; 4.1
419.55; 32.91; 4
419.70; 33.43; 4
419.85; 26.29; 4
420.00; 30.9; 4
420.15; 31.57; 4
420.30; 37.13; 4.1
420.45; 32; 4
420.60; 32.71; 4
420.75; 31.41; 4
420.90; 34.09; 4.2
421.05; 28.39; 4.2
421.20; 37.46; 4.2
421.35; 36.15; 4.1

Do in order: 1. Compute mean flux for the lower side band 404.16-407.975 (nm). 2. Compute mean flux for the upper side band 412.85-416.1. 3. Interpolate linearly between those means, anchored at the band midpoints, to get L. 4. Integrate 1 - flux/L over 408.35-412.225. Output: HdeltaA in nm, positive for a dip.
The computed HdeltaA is 0.05 nm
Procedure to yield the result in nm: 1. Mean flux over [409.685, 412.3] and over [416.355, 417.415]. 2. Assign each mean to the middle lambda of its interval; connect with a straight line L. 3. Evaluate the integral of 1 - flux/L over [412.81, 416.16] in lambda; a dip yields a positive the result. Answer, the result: 0.19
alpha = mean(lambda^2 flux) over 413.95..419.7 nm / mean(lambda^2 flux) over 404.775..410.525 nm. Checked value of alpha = 1.04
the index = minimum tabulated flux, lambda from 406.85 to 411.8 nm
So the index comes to 22.89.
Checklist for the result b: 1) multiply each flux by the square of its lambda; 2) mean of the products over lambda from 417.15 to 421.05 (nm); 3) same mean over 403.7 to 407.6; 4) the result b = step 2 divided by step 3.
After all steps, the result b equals 1.01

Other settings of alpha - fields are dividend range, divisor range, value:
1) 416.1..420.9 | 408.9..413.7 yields 1.03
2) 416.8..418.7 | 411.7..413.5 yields 0.96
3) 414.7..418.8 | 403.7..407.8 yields 1.03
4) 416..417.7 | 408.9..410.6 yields 1.15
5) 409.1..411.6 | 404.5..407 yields 1.00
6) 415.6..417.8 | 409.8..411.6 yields 1.04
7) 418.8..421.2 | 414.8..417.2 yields 0.97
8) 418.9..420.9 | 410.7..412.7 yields 0.96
